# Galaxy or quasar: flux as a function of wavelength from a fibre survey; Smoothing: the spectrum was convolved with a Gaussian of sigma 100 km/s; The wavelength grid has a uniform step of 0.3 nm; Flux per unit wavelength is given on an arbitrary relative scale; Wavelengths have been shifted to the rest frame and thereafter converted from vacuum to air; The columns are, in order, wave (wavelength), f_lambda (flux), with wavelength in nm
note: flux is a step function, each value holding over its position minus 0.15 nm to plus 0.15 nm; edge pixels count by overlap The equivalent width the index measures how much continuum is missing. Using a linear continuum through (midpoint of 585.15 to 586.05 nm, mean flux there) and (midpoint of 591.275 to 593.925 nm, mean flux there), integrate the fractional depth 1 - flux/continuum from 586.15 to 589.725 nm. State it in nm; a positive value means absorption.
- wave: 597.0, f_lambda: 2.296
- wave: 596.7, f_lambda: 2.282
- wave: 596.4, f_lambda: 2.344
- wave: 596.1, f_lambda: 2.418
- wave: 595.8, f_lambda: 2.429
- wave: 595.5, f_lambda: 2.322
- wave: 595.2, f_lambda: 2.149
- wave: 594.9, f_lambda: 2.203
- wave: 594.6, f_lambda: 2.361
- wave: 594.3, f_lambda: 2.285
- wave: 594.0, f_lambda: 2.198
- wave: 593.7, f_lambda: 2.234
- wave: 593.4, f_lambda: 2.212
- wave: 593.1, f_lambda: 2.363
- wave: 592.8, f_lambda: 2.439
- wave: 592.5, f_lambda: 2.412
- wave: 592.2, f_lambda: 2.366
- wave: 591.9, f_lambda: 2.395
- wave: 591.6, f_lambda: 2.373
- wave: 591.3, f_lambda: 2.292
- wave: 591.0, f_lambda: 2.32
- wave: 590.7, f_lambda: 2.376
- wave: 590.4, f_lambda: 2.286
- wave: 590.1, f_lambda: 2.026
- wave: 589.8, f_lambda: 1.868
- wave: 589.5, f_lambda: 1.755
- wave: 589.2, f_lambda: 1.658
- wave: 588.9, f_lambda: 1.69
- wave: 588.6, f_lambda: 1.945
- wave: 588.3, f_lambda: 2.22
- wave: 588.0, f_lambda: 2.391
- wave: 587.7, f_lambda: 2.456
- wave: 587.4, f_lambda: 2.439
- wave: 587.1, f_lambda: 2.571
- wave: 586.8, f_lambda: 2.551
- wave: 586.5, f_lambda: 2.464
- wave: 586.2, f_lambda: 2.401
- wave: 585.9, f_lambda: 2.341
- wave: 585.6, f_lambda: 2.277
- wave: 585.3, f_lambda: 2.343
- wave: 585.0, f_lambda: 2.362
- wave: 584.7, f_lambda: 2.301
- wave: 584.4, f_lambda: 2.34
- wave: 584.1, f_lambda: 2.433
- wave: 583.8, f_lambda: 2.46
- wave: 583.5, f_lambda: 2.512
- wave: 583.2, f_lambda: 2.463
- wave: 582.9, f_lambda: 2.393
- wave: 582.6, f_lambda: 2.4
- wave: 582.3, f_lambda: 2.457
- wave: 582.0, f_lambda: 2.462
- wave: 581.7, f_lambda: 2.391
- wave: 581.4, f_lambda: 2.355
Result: 0.20 nm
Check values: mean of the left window 2.32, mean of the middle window 2.2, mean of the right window 2.34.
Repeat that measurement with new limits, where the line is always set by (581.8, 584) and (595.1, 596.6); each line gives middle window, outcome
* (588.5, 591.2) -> 0.44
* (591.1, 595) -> 0.07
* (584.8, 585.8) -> 0.04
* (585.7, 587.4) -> -0.03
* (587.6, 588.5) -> 0.03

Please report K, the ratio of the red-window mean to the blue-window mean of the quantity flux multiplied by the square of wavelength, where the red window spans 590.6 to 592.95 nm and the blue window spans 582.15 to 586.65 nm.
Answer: 1.0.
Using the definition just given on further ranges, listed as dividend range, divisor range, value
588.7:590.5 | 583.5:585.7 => 0.80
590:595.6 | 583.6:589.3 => 1.02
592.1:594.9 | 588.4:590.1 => 1.29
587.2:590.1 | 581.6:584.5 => 0.86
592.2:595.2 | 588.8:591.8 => 1.12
